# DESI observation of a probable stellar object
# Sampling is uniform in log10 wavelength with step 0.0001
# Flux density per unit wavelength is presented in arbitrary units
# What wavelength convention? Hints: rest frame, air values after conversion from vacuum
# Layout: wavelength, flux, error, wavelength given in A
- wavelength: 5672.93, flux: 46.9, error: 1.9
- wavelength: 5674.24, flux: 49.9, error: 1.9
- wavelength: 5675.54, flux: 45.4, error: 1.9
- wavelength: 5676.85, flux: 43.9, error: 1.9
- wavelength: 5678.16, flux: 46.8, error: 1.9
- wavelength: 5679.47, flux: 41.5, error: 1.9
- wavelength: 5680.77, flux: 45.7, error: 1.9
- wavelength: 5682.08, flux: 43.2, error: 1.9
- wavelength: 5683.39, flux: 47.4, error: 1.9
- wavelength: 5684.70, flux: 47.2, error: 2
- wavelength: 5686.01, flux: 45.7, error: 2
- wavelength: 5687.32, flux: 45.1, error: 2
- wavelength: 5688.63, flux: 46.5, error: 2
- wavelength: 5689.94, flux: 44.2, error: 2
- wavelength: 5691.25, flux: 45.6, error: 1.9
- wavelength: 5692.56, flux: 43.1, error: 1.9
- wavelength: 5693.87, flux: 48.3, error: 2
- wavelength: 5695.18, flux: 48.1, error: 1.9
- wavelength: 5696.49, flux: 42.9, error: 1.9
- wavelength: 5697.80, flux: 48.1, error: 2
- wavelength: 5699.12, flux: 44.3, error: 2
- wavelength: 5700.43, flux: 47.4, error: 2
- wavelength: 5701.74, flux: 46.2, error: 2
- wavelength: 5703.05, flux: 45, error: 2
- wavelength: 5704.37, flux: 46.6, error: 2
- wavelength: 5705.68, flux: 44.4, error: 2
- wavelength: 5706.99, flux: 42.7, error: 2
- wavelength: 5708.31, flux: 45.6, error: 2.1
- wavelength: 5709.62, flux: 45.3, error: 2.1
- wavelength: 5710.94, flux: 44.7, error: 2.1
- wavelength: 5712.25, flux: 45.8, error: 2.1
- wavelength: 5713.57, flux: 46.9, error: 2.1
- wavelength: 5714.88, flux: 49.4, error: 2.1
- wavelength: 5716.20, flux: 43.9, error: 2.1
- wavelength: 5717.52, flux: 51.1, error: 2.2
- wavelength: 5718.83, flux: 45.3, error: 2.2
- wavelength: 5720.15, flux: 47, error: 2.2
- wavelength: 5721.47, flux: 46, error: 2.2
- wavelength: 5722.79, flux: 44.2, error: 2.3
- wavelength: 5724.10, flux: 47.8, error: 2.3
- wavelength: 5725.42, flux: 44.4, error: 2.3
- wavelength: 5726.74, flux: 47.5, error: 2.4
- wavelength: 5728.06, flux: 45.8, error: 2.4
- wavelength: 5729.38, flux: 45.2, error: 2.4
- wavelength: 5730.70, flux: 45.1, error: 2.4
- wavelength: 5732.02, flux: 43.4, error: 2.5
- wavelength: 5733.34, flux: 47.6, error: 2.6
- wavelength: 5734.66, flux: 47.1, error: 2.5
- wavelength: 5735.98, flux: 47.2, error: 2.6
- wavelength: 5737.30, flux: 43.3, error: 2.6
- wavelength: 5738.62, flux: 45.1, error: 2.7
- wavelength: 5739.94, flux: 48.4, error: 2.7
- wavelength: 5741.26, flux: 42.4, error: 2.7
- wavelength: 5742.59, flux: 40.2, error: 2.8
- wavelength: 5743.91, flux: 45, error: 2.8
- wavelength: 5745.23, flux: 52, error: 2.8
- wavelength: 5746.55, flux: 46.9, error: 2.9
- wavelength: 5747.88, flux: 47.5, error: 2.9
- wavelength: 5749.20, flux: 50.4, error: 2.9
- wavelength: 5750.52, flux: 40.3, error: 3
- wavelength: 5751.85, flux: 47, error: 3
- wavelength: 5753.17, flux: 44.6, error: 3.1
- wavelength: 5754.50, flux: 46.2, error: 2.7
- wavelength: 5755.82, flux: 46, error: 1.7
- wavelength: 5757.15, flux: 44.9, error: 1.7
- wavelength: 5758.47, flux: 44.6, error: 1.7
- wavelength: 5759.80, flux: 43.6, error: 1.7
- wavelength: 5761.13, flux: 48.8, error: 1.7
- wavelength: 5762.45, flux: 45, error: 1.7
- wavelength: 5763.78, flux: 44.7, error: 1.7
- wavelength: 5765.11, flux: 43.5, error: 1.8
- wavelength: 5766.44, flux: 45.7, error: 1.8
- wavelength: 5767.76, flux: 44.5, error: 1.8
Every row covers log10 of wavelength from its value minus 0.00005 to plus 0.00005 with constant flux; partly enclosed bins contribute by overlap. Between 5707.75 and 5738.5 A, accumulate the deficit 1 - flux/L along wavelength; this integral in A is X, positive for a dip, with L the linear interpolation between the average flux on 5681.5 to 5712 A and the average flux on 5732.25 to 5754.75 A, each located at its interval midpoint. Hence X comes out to -0.2 A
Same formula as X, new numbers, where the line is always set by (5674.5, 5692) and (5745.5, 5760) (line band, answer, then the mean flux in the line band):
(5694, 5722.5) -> -0.3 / 46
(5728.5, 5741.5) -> 0.0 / 45.6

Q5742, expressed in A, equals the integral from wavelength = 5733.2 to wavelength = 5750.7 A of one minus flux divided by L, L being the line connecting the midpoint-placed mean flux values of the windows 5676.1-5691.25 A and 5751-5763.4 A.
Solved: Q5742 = -0.2 A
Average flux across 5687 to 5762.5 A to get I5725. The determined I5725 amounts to 45.8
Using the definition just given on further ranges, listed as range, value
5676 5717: 45.5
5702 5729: 46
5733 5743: 45.2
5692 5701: 46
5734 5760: 45.7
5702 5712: 45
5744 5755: 46.8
